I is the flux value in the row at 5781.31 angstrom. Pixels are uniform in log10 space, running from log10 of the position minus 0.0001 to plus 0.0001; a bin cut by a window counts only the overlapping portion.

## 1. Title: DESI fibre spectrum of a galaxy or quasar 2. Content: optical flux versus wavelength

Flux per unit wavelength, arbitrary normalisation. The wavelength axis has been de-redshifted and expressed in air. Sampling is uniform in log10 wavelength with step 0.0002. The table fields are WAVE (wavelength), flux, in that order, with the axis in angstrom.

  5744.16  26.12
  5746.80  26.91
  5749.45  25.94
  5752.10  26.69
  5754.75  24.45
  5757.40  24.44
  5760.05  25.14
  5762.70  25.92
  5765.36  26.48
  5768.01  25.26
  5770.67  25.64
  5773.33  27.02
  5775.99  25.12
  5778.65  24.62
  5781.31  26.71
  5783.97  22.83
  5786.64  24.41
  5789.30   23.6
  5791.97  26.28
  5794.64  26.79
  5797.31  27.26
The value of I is 26.71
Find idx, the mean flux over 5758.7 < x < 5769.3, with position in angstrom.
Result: 25.7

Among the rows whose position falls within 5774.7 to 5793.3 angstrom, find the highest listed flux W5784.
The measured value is 26.71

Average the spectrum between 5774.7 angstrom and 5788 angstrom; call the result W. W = 24.7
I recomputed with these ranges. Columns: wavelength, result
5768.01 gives 25.26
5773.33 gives 27.02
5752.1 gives 26.69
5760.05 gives 25.14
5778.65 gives 24.62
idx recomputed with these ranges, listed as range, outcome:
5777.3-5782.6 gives 25.7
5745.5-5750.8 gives 26.4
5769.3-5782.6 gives 25.8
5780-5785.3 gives 24.8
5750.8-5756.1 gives 25.6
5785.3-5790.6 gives 24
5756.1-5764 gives 25.2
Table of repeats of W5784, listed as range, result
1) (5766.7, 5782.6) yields 27.02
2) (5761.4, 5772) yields 26.48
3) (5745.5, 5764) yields 26.91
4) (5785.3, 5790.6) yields 24.41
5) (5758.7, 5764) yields 25.92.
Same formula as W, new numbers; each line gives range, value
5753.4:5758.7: 24.5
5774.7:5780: 24.9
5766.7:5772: 25.4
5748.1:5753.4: 26.3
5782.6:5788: 23.7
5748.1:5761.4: 25.3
